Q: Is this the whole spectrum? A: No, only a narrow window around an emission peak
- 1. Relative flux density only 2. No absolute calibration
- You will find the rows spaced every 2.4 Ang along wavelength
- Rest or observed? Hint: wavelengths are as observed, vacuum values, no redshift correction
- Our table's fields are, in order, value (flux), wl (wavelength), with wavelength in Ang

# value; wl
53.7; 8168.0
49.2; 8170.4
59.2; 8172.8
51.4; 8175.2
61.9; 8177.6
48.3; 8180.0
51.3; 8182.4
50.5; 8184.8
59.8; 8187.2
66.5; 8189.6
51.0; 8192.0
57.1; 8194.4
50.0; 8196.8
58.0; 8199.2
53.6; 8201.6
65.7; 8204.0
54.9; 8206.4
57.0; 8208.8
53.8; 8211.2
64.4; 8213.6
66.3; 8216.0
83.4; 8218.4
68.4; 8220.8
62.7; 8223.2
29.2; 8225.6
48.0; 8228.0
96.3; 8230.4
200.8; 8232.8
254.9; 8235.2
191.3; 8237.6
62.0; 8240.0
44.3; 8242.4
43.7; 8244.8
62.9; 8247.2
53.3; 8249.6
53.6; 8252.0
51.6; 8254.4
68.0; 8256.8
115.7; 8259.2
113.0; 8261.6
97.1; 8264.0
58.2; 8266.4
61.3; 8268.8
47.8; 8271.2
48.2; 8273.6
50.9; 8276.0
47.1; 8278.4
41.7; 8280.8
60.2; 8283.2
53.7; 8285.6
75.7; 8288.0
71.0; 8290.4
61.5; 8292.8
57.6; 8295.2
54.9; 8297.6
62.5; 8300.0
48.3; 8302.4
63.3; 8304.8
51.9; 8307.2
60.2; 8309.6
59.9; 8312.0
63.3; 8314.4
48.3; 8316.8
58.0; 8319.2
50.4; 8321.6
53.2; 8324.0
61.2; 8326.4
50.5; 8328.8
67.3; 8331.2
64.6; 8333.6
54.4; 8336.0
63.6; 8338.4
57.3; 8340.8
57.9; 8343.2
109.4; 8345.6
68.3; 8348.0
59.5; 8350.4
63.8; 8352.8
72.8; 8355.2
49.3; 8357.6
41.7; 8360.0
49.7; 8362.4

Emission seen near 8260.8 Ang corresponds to [N II]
